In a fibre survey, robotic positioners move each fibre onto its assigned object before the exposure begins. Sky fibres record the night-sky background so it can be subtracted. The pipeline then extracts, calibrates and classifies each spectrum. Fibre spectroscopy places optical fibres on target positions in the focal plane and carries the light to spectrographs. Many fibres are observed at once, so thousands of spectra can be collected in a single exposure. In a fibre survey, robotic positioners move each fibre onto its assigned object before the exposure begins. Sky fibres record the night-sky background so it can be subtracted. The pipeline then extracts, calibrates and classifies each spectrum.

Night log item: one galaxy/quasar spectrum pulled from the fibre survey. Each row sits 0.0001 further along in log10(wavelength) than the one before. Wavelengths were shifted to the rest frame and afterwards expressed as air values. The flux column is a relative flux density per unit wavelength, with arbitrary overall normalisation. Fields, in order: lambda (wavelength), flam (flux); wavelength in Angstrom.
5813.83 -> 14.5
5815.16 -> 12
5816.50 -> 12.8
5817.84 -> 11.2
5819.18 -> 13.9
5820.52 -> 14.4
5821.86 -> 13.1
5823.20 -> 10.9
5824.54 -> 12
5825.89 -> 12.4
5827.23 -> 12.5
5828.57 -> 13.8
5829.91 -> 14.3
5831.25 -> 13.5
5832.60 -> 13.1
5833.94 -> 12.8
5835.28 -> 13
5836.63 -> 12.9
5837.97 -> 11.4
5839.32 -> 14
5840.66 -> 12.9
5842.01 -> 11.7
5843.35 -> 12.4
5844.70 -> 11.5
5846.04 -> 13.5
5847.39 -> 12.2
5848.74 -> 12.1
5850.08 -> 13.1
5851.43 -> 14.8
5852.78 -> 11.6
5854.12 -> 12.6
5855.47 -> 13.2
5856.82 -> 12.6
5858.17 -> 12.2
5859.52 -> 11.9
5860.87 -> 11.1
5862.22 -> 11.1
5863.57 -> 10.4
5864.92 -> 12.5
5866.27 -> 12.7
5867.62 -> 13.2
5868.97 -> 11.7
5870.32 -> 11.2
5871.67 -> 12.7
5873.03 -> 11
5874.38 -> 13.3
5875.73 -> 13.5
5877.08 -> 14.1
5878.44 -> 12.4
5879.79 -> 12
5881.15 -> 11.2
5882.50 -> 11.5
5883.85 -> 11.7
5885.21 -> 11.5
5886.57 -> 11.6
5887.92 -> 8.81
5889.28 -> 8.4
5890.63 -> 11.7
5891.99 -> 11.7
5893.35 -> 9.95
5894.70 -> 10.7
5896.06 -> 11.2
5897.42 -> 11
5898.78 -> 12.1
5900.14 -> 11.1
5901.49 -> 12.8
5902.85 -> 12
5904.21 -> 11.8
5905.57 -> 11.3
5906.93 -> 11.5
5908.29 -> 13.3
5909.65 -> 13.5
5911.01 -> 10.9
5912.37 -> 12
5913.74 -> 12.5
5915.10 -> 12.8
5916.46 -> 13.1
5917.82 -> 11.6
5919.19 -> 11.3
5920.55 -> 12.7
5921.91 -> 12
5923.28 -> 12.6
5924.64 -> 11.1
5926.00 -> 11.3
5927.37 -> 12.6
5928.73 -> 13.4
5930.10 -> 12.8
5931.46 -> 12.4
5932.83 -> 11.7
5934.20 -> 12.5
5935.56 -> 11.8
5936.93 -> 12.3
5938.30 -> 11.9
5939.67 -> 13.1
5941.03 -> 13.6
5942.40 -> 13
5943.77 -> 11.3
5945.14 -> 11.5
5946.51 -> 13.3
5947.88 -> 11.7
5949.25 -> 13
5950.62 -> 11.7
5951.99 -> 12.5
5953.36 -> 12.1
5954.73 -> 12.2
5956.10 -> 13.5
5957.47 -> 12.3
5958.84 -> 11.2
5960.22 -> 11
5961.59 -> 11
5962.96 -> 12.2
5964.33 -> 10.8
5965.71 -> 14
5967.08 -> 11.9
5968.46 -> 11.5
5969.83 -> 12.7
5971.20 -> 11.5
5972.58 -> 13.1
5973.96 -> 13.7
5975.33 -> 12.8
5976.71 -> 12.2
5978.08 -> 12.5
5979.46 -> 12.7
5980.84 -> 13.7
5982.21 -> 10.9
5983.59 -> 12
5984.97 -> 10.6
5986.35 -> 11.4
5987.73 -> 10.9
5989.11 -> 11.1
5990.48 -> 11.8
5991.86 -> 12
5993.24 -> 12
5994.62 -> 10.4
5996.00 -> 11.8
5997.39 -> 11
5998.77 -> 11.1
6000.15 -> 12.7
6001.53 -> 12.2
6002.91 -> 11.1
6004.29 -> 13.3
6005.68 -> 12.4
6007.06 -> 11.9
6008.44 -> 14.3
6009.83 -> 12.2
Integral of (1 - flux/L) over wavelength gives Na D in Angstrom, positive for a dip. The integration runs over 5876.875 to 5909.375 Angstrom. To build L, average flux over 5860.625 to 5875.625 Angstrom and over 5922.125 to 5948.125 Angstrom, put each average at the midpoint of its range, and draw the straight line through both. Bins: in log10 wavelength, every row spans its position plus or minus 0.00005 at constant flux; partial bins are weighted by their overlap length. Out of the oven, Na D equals 1.7 Angstrom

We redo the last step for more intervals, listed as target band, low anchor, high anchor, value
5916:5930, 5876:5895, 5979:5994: -0.9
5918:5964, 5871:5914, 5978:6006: -1.8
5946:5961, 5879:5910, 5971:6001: -0.6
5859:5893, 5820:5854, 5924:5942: 2.5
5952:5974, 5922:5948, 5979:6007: -0.2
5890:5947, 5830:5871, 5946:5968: 0.9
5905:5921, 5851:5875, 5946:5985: 0.0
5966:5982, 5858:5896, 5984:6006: -1.3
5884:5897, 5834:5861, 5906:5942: 1.8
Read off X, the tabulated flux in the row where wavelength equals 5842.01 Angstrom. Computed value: 11.7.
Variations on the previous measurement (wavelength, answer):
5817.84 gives 11.2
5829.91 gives 14.3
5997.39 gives 11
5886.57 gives 11.6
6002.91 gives 11.1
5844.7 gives 11.5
